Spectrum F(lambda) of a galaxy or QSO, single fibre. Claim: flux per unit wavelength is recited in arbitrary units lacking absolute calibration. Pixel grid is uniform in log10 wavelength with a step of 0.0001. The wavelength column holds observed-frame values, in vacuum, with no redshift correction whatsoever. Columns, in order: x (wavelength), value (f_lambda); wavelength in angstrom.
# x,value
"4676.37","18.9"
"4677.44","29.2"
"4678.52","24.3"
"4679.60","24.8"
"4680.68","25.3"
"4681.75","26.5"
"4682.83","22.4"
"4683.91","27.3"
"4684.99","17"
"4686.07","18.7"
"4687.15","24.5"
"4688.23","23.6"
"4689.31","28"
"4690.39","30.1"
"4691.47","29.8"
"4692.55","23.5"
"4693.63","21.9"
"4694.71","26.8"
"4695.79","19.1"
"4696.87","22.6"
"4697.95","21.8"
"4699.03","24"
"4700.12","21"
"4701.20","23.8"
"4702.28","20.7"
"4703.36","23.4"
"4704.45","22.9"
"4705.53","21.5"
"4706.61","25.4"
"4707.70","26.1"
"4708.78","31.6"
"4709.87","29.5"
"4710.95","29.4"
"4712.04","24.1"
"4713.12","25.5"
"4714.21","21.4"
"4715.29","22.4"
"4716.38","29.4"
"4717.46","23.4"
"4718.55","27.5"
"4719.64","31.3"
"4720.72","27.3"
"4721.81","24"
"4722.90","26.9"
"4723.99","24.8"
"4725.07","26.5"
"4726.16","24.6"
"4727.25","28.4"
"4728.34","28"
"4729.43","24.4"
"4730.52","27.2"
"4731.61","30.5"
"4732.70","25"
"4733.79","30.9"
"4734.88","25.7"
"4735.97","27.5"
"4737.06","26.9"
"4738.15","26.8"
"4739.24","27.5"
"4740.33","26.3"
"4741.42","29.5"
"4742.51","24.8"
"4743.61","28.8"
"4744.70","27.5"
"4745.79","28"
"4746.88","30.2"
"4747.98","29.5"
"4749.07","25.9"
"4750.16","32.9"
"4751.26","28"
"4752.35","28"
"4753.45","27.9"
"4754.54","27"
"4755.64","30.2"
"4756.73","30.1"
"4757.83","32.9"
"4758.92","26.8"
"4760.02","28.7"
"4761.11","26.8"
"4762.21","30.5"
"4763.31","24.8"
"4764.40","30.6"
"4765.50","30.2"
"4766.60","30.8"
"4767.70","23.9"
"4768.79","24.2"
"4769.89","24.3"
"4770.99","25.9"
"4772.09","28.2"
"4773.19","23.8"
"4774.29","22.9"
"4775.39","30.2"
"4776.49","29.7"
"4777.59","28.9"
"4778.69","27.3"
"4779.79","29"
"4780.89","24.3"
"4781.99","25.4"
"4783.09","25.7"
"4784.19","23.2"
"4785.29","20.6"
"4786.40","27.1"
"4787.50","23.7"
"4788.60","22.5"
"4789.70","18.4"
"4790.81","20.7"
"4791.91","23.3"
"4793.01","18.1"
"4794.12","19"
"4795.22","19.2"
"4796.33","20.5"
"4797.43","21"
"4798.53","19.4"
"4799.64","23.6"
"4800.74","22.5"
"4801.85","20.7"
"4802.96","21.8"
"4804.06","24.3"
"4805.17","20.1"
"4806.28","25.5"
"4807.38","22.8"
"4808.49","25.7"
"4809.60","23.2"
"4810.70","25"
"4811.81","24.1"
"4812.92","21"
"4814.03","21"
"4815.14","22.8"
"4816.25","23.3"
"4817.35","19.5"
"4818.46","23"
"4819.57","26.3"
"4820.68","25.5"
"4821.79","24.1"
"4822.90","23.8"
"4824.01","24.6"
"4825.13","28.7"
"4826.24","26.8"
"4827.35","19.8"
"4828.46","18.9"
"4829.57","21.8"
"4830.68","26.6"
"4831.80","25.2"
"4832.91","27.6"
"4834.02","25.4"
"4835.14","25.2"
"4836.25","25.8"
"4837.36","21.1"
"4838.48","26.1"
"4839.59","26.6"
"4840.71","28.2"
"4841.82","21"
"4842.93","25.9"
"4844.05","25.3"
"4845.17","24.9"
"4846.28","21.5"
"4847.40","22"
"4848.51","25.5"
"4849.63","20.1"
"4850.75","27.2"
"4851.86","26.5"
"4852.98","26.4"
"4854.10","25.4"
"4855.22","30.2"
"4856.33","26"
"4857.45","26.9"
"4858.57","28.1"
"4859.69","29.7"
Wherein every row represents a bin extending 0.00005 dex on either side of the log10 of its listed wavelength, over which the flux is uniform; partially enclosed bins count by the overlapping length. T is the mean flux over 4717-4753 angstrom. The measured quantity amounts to 27.4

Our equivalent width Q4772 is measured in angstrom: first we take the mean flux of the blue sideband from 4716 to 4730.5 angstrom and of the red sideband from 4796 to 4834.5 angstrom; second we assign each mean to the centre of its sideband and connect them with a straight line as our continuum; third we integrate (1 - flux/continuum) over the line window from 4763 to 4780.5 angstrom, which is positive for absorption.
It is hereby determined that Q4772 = -1.6 angstrom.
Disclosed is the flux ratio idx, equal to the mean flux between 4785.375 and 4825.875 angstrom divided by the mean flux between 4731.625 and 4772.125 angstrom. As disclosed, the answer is 0.8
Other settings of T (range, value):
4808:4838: 23.9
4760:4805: 24.4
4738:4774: 27.9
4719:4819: 25.6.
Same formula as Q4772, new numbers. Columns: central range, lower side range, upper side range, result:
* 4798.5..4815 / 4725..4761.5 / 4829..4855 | 2.0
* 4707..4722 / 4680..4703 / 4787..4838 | -2.0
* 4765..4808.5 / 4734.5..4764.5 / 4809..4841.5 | 3.9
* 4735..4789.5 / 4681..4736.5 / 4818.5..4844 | -4.7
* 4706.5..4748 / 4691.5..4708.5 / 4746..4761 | -1.4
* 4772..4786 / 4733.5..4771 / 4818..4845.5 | 0.5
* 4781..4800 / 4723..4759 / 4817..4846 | 3.0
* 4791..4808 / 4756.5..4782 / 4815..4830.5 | 2.6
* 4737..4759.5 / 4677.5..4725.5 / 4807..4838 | -3.6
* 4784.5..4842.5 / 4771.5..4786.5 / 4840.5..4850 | 4.0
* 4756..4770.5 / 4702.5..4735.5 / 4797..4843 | -1.7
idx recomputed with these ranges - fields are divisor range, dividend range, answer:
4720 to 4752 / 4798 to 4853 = 0.87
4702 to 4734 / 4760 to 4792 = 0.99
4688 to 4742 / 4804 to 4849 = 0.93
